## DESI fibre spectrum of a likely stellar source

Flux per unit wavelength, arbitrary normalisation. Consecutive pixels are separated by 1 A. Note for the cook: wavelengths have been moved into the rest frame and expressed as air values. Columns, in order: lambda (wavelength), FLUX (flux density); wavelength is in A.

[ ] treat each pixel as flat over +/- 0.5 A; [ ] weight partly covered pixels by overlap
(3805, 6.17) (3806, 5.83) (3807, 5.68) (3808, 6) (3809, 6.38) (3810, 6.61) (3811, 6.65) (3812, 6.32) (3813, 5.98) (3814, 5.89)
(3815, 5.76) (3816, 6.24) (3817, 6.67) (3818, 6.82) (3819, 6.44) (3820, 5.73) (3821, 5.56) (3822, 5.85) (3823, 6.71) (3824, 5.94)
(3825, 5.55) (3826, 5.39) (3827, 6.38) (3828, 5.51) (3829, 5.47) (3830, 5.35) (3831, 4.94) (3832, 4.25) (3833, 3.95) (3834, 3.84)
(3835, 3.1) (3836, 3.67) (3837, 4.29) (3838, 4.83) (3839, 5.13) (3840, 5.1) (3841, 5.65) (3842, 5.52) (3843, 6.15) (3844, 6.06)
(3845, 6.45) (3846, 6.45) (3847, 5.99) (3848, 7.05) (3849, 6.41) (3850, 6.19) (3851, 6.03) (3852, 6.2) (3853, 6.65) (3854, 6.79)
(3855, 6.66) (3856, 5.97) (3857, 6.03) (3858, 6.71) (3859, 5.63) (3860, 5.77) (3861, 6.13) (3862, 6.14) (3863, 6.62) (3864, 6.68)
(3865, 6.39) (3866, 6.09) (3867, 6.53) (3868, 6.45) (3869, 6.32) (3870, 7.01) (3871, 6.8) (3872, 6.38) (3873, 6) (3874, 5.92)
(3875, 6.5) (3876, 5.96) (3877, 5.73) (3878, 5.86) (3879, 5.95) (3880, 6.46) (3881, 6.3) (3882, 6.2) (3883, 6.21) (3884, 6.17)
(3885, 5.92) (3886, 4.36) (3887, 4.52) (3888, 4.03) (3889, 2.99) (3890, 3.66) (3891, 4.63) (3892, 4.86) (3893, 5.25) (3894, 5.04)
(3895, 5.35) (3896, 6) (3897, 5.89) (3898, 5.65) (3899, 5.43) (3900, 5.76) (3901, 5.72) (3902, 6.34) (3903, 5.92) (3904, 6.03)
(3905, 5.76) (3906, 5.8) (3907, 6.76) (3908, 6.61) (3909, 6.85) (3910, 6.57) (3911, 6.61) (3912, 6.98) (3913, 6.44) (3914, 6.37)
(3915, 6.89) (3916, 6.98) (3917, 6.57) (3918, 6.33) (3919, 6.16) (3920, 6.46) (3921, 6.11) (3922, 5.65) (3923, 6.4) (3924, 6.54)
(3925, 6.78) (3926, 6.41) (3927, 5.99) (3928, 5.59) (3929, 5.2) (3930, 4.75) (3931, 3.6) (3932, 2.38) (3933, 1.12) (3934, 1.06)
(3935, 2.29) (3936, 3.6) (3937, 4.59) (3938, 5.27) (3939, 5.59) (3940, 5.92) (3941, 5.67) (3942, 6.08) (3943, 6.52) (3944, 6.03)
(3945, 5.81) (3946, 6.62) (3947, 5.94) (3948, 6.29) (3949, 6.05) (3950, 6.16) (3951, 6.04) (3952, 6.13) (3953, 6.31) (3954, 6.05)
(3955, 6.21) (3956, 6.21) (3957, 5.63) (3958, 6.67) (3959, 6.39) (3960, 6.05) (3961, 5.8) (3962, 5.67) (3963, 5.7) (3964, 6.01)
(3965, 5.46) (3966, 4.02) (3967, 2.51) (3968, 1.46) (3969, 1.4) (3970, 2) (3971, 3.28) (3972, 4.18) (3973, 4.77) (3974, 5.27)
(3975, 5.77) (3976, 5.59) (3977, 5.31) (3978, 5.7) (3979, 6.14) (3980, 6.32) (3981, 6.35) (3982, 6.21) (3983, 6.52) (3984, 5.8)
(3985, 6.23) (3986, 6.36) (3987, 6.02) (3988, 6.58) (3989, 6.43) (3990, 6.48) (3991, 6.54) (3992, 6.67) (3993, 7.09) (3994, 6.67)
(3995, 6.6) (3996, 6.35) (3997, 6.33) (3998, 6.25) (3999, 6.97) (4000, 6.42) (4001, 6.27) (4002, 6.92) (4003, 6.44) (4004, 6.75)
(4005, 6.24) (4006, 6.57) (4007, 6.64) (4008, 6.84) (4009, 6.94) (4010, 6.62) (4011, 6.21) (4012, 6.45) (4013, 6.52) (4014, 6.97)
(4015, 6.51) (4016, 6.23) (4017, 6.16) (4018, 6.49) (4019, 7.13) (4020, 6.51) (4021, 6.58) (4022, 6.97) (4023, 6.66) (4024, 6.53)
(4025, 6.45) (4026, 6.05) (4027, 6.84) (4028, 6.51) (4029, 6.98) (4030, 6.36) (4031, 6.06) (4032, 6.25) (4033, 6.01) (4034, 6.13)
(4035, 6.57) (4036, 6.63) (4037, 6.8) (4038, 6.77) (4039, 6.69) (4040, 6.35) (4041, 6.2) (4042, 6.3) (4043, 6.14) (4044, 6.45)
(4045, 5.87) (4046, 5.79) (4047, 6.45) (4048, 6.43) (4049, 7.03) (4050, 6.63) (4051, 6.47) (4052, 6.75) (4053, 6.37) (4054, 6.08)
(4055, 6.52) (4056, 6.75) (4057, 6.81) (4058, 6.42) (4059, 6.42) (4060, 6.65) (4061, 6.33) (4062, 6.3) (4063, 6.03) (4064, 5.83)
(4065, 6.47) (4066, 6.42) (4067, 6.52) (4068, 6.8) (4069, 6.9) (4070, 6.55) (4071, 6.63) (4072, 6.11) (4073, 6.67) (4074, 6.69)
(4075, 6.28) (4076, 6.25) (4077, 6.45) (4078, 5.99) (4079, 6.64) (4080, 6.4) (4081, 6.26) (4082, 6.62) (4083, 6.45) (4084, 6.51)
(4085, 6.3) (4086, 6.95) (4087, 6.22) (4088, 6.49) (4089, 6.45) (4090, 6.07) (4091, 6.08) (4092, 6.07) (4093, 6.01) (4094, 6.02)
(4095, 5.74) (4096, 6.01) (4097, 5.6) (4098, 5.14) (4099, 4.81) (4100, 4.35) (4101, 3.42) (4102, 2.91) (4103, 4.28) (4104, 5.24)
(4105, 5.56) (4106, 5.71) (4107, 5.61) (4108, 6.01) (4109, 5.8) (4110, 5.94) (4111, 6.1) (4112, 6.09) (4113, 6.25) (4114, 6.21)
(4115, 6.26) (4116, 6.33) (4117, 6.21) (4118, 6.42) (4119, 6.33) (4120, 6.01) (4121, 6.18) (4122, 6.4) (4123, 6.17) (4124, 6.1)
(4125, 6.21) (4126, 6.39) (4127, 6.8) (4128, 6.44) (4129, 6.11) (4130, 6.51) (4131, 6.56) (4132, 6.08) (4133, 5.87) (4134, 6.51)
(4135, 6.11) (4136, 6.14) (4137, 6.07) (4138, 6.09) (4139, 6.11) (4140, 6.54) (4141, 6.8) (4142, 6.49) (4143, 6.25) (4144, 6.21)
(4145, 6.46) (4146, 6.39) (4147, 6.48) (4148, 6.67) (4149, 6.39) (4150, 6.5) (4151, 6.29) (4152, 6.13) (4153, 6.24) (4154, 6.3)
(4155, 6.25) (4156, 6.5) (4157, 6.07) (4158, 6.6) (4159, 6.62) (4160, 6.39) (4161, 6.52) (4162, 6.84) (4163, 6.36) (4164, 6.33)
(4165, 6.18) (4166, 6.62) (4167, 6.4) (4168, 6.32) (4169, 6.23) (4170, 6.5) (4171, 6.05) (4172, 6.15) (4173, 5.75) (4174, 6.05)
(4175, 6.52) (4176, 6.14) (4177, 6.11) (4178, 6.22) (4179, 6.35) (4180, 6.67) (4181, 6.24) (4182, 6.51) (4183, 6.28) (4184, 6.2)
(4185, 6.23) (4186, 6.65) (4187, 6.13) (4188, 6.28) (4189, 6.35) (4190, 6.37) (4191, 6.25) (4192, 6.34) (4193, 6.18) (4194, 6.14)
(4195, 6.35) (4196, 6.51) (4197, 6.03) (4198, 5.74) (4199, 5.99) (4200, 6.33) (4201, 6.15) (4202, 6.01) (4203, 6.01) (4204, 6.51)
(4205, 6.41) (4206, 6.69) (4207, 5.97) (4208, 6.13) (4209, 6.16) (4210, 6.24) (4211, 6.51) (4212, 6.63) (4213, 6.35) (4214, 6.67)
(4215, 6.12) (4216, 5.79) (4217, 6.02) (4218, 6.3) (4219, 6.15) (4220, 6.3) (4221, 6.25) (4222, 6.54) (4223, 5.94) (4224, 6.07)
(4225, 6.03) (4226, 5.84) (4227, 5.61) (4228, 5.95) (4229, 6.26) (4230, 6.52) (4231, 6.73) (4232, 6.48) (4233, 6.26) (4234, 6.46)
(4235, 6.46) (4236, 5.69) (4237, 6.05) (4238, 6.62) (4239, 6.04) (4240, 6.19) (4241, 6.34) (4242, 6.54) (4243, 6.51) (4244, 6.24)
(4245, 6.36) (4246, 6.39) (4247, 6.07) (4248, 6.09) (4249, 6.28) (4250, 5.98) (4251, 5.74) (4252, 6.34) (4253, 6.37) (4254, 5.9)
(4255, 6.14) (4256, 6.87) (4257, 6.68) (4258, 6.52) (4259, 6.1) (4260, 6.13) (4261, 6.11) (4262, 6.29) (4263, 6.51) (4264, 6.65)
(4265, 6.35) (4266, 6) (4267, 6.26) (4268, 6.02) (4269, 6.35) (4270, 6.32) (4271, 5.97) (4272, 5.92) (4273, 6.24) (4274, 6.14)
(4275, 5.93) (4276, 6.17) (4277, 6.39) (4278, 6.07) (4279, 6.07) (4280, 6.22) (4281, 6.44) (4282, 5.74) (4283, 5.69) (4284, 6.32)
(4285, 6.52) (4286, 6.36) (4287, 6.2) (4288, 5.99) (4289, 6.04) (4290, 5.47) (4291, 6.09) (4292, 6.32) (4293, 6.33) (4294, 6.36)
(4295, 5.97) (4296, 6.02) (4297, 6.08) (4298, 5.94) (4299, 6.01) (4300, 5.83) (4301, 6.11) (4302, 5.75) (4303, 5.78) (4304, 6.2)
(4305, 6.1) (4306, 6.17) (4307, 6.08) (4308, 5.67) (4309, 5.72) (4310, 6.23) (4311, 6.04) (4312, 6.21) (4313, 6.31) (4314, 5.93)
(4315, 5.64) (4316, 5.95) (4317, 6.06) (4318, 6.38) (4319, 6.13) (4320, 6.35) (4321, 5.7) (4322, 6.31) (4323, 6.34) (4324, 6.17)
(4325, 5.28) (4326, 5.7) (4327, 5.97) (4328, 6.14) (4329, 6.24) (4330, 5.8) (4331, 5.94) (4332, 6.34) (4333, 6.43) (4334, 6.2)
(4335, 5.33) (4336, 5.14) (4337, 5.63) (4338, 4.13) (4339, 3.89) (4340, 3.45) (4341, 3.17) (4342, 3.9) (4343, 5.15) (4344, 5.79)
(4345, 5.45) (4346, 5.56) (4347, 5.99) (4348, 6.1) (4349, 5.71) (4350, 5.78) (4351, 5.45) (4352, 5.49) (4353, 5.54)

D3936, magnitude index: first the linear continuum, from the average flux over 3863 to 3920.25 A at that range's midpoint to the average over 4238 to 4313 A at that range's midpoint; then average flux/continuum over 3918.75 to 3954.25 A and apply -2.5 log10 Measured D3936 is 0.12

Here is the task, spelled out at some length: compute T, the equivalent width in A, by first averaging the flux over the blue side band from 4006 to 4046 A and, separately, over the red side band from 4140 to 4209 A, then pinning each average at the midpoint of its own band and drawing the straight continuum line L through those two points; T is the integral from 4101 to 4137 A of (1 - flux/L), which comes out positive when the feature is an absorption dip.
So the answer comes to 2.4 A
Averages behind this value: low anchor 6.49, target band 5.96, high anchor 6.31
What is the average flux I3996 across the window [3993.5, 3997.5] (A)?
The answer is 6.49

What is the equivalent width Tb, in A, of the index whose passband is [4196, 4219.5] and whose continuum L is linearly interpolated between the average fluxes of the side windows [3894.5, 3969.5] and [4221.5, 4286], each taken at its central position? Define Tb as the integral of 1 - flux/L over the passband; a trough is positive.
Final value -0.35 A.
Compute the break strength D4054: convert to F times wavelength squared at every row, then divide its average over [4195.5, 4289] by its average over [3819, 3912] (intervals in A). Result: 1.30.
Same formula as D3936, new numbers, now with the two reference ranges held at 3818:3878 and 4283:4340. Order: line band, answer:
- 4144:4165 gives -0.09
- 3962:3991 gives 0.14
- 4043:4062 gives -0.10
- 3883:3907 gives 0.11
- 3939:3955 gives -0.04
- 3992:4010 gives -0.13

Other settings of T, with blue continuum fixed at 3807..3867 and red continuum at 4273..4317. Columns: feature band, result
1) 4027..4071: -3.7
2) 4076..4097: -1.1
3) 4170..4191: -0.9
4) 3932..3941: 3.3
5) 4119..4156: -2.0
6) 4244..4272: -0.9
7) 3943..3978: 3.7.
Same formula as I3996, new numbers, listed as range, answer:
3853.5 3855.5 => 6.72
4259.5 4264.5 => 6.34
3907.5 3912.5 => 6.72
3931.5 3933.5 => 1.75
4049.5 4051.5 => 6.55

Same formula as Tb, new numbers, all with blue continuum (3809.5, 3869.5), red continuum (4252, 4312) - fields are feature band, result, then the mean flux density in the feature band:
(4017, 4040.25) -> -2.1 A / 6.53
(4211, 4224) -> -0.3 A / 6.26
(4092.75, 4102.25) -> 1.6 A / 5.03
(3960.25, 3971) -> 3.5 A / 4.02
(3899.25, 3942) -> 2.3 A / 5.59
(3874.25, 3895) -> 1.9 A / 5.34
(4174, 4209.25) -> -1.0 A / 6.26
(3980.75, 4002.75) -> -1.8 A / 6.46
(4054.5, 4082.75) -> -2.1 A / 6.45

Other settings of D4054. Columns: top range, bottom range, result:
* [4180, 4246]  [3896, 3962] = 1.25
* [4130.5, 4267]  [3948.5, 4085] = 1.11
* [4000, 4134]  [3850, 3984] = 1.20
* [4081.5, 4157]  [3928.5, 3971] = 1.33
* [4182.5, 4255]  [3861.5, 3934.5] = 1.27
